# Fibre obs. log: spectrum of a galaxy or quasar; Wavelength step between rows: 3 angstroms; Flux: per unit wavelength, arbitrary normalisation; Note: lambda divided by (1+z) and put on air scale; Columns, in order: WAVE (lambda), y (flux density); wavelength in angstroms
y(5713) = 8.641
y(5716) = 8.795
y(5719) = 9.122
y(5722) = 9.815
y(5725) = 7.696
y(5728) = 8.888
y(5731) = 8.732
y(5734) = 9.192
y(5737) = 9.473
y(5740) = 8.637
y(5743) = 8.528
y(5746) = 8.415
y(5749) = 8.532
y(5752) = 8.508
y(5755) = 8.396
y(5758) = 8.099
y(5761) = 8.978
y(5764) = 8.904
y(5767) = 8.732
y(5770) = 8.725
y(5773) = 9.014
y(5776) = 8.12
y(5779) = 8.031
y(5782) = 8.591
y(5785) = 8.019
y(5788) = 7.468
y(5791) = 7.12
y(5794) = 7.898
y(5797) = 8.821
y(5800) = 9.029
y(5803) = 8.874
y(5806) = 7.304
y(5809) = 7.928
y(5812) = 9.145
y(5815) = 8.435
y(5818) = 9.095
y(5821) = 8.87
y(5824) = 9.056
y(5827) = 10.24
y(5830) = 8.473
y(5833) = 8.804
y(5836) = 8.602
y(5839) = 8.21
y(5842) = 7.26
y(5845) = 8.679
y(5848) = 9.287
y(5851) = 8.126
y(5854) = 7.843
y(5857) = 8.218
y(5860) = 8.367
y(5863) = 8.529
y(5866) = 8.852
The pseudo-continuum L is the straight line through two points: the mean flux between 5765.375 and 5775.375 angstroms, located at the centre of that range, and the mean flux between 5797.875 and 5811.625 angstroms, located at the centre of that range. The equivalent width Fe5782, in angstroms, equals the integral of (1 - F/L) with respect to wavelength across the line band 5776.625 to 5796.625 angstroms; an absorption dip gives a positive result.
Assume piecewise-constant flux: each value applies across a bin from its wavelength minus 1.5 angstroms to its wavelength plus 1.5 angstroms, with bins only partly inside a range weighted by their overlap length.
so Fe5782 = 1.5 angstroms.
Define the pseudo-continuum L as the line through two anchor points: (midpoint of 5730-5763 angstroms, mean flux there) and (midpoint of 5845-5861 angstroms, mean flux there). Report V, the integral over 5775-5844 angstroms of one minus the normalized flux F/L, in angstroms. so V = 0.8 angstroms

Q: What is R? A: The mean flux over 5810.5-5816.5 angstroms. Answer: 8.79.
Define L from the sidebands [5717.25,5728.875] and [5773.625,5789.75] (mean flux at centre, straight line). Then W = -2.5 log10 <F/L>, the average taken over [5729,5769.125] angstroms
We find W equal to -0.02 mag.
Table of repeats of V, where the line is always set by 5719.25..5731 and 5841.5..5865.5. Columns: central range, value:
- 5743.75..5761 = 0.55 angstroms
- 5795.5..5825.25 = -0.49 angstroms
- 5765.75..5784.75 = 0.31 angstroms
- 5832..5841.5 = 0.03 angstroms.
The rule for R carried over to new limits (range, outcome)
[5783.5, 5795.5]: 7.63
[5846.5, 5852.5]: 8.71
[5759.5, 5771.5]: 8.83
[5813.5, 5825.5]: 8.86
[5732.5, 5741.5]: 9.1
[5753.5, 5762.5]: 8.49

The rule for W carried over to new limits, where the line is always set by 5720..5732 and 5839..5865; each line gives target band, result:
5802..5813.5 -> 0.02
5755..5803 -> 0.03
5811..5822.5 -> -0.06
